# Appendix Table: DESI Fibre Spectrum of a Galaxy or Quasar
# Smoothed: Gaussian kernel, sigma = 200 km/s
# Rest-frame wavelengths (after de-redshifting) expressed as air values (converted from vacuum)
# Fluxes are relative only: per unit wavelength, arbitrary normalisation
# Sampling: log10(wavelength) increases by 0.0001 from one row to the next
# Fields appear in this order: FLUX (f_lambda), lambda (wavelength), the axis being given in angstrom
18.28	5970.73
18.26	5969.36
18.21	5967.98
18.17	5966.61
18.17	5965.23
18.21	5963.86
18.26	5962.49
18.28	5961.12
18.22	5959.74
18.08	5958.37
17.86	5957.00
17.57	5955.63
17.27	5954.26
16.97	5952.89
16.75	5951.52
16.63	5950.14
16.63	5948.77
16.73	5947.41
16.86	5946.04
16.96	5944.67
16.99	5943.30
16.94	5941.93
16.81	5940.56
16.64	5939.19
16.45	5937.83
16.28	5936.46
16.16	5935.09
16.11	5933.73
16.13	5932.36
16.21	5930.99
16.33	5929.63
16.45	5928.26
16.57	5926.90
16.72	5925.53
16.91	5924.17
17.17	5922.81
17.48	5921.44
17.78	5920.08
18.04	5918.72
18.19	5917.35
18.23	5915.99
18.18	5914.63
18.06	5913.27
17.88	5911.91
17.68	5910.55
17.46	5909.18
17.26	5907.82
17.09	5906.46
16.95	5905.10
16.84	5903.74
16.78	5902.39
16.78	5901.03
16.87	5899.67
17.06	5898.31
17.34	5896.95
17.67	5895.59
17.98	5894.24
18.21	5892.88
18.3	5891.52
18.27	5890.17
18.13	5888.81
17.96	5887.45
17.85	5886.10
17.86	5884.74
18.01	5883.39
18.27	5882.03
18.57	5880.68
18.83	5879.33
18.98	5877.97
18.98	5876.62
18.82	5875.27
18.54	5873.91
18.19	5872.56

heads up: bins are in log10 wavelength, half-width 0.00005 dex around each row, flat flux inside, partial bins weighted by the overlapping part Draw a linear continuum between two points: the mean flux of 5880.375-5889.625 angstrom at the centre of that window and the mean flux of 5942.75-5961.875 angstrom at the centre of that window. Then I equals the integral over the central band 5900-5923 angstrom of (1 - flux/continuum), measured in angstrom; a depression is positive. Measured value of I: 0.3 angstrom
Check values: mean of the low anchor 18.1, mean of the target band 17.5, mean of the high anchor 17.3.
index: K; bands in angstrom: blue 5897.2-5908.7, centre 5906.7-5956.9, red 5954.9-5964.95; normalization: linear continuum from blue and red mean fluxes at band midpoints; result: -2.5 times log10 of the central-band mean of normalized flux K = 0.03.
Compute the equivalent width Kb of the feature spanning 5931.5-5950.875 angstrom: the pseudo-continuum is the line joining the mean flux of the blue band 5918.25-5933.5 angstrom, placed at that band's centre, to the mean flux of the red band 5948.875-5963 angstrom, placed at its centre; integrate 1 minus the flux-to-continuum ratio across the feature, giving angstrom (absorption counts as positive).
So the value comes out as 0.7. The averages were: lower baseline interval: 16.9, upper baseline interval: 17.5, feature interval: 16.6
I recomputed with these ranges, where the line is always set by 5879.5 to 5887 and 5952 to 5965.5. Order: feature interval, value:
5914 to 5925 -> 0.2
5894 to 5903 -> 0.5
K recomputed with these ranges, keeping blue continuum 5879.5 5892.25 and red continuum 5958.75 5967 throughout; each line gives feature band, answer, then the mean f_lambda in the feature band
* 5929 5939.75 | 0.12 mag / 16.3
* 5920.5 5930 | 0.08 mag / 16.8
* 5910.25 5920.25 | 0.01 mag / 18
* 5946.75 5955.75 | 0.08 mag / 16.9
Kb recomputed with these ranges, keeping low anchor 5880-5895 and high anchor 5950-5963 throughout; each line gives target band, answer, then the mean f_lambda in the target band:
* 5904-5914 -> 0.3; 17.5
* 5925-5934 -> 0.7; 16.4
